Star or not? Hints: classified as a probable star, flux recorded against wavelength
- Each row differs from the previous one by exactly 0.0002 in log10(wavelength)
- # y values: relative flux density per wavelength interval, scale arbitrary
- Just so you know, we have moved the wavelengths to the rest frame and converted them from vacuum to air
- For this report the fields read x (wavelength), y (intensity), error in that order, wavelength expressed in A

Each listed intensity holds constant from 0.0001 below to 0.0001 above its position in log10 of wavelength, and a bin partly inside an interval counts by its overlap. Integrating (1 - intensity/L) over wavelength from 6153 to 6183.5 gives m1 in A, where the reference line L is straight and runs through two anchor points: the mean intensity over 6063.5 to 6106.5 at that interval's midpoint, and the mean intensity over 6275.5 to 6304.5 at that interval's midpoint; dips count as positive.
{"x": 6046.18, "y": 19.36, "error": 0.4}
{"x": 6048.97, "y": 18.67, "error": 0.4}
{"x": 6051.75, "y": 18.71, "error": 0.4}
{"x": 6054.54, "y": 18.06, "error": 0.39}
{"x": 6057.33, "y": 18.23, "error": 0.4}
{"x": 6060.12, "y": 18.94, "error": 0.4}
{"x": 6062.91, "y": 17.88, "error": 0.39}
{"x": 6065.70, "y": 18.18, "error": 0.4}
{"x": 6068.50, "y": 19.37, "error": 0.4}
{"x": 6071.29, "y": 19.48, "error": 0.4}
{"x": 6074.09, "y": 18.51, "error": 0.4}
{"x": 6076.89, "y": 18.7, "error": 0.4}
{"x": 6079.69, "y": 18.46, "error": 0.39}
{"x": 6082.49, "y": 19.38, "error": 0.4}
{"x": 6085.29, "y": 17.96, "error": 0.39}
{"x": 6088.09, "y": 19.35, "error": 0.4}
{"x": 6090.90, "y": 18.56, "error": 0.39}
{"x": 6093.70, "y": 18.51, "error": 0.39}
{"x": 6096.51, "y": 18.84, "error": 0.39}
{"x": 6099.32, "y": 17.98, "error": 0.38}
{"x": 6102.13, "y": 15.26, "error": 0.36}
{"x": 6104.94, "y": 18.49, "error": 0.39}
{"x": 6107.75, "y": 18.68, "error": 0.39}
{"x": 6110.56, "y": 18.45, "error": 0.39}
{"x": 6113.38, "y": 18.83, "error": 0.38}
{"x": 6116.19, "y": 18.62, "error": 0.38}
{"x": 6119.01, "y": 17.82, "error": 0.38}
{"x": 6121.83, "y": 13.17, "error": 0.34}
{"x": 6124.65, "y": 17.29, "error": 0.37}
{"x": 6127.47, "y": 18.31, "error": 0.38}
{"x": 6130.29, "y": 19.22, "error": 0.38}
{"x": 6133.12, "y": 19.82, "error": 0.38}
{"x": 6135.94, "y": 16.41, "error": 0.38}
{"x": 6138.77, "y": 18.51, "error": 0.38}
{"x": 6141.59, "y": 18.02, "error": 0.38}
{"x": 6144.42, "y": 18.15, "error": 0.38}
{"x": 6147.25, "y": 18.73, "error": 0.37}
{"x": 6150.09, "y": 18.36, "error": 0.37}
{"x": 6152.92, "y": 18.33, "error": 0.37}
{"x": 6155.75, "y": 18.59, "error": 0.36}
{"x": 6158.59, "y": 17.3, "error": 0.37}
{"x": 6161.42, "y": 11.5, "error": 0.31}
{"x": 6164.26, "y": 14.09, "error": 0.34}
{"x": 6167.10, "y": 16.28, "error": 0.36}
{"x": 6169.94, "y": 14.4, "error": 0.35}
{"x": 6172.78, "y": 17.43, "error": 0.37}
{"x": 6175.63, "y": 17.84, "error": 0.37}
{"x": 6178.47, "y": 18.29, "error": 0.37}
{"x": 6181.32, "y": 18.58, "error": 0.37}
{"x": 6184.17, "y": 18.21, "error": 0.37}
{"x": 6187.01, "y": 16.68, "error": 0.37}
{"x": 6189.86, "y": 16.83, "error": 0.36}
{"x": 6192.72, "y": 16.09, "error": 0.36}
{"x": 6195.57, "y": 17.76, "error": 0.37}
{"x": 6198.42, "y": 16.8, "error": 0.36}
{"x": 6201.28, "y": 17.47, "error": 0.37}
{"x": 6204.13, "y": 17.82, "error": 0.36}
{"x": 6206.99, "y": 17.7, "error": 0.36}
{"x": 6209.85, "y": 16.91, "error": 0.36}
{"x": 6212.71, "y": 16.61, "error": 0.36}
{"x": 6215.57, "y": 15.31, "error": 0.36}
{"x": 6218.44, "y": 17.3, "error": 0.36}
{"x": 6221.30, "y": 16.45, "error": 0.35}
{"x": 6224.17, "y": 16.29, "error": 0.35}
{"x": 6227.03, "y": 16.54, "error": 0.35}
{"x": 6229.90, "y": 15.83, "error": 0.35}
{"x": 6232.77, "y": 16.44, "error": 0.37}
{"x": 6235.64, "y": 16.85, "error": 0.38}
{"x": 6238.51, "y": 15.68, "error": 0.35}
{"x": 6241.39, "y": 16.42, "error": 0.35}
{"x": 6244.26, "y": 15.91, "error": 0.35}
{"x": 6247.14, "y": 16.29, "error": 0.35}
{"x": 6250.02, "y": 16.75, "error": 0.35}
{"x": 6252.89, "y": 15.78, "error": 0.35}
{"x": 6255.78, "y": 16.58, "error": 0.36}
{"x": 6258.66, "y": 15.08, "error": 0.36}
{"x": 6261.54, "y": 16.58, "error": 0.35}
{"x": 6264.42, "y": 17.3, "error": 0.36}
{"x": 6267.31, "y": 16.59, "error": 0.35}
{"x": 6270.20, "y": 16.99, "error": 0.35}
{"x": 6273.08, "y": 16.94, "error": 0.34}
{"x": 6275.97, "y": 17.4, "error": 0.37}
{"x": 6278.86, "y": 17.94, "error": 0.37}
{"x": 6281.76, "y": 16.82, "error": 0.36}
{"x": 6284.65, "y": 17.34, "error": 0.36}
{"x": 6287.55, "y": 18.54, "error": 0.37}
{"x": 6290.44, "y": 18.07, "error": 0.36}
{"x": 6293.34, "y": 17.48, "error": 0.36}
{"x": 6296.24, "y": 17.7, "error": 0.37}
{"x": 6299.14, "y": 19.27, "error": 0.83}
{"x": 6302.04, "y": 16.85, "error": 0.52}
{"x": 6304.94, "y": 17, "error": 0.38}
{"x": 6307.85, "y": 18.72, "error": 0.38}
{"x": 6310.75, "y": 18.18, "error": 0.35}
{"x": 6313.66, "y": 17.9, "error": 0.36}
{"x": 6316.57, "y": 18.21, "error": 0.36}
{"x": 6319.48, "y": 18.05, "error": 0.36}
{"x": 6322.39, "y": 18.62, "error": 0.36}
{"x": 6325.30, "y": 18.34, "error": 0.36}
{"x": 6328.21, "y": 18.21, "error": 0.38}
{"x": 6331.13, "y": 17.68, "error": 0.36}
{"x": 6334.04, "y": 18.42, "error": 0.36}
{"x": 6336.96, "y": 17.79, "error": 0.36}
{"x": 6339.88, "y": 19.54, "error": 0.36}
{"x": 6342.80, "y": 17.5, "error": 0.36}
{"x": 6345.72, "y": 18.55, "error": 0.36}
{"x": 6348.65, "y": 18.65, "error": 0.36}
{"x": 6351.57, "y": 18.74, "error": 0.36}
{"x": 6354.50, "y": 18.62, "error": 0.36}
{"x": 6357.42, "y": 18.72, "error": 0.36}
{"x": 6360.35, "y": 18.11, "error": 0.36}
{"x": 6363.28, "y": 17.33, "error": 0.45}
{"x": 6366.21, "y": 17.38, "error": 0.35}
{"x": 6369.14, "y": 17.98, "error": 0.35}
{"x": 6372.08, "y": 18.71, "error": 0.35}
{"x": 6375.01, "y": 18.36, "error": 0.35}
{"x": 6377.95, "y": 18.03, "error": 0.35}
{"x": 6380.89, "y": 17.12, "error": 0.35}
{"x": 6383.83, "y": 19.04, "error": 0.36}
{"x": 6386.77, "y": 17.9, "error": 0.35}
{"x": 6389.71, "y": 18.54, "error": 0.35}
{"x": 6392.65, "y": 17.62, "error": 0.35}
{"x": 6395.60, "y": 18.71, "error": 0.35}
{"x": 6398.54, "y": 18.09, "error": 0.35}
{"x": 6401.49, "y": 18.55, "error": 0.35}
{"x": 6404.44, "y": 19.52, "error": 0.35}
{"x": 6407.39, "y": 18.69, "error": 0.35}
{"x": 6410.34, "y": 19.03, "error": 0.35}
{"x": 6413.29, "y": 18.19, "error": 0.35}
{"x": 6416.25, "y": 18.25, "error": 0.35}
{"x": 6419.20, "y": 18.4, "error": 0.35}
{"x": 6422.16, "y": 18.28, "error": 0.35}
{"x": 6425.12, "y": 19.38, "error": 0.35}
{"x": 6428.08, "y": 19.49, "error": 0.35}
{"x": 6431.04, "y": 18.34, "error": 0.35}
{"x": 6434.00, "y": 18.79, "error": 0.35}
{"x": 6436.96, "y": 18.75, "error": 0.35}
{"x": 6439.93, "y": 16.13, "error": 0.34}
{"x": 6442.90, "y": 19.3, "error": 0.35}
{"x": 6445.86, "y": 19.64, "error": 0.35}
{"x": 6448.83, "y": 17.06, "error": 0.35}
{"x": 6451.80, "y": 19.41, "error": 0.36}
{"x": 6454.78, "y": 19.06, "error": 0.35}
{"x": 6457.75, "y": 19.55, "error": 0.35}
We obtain 2.7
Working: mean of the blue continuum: 18.5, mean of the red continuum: 17.7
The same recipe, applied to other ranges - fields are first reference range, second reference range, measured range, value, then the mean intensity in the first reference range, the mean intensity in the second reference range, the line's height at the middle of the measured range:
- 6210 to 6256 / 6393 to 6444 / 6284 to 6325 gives -2.0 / 16.3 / 18.6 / 17.2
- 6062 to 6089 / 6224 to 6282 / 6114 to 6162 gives 0.8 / 18.7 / 16.5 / 18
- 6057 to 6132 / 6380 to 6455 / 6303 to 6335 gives 0.6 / 18.2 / 18.5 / 18.4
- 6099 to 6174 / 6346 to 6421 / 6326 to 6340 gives -0.1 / 17.3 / 18.3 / 18.1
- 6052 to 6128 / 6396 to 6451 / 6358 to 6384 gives 0.7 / 18.2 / 18.6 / 18.5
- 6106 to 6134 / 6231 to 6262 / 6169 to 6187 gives -0.3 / 18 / 16.2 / 17.2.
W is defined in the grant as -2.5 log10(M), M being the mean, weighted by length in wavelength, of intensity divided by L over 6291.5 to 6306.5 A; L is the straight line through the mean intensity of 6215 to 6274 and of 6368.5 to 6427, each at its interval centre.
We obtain -0.03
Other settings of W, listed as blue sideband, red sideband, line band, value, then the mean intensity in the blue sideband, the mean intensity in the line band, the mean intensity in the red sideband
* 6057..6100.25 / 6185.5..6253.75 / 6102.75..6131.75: 0.017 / 18.7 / 17.8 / 16.6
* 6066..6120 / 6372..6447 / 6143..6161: 0.037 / 18.5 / 17.9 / 18.5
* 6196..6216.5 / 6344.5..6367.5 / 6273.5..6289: 0.005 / 17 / 17.6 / 18.3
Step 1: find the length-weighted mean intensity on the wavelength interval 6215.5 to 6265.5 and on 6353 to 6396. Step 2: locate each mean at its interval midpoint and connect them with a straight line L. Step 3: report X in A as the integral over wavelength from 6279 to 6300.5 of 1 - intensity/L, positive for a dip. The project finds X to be -1.1 A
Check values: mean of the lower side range 16.3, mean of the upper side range 18.1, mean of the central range 17.9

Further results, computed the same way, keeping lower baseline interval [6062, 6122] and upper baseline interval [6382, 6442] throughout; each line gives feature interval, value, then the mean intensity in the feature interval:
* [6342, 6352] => 0.0 A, 18.4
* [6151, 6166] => 1.9 A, 16.1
